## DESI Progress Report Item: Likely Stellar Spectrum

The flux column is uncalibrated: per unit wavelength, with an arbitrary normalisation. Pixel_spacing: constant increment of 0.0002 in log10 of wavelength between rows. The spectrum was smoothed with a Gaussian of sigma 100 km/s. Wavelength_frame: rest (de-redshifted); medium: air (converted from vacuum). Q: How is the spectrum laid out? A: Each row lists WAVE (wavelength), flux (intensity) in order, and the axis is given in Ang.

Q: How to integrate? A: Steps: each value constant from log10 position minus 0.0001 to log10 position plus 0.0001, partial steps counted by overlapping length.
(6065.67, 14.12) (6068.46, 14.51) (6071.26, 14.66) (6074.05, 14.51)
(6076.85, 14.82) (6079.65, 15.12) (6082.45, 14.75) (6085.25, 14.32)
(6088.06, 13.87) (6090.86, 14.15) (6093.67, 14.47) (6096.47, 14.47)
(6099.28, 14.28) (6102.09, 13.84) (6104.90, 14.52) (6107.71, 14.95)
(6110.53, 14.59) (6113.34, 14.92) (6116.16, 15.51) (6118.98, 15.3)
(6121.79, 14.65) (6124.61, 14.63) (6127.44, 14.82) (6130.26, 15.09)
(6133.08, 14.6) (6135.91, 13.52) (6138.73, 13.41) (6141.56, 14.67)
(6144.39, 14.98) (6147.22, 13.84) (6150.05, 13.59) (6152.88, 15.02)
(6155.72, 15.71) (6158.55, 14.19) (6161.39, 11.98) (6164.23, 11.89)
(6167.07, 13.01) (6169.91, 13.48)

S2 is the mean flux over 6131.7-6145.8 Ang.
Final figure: 14.2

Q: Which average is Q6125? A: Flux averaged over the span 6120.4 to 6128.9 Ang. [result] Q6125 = 14.7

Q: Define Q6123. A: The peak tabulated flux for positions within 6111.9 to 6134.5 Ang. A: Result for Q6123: 15.51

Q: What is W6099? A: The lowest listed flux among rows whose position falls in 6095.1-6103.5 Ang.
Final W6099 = 13.84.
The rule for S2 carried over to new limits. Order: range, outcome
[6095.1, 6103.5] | 14.2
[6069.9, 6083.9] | 14.8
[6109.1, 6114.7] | 14.7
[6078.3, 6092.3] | 14.4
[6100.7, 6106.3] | 14.2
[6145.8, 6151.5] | 13.7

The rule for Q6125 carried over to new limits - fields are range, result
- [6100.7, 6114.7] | 14.6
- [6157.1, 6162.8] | 13.1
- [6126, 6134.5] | 14.8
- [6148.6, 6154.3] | 14.3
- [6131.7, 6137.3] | 14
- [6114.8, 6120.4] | 15.4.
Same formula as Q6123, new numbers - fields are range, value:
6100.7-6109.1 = 14.95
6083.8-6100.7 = 14.47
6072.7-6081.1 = 15.12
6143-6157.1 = 15.71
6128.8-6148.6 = 15.09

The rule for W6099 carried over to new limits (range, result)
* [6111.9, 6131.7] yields 14.63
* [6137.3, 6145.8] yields 13.41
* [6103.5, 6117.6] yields 14.52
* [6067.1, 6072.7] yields 14.51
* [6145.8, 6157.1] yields 13.59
